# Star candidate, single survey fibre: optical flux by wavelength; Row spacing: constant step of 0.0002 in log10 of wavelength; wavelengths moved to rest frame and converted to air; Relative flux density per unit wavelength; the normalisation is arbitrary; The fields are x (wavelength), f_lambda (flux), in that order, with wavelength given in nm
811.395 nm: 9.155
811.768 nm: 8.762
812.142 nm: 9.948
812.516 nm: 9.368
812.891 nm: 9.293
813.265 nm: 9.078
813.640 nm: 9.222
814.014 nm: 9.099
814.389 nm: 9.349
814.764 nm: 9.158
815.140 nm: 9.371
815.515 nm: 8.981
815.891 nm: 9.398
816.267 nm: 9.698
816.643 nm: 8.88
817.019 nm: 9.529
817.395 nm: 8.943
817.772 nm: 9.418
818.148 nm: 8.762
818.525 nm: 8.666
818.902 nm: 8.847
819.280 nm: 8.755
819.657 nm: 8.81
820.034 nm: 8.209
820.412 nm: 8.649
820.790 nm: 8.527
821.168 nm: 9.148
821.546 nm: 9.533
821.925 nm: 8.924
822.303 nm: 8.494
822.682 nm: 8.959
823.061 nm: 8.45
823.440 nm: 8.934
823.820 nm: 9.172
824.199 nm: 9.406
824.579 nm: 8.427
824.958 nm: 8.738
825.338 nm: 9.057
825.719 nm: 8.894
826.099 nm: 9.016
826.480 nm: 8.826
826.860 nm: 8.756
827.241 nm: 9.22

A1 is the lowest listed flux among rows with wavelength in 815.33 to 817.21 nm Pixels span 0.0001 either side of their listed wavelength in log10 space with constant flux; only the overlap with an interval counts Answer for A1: 8.88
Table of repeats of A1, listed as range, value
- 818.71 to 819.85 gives 8.755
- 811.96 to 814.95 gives 9.078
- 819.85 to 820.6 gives 8.209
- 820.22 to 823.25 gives 8.45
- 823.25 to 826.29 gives 8.427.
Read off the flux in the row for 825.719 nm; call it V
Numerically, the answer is 8.894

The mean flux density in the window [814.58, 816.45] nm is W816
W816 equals 9.32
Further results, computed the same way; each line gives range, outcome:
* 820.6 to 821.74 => 9.07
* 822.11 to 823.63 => 8.71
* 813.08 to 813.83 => 9.15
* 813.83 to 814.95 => 9.2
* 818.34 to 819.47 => 8.75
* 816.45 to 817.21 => 9.21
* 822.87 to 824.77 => 8.88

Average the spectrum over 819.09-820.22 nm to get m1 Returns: 8.59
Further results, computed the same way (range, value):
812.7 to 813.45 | 9.18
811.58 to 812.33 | 9.36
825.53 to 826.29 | 8.95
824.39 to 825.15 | 8.59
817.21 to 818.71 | 8.95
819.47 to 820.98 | 8.55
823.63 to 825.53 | 8.96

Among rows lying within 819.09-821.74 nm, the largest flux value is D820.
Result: 9.533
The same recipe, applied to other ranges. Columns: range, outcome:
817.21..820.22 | 9.418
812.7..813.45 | 9.293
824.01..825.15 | 9.406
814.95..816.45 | 9.698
